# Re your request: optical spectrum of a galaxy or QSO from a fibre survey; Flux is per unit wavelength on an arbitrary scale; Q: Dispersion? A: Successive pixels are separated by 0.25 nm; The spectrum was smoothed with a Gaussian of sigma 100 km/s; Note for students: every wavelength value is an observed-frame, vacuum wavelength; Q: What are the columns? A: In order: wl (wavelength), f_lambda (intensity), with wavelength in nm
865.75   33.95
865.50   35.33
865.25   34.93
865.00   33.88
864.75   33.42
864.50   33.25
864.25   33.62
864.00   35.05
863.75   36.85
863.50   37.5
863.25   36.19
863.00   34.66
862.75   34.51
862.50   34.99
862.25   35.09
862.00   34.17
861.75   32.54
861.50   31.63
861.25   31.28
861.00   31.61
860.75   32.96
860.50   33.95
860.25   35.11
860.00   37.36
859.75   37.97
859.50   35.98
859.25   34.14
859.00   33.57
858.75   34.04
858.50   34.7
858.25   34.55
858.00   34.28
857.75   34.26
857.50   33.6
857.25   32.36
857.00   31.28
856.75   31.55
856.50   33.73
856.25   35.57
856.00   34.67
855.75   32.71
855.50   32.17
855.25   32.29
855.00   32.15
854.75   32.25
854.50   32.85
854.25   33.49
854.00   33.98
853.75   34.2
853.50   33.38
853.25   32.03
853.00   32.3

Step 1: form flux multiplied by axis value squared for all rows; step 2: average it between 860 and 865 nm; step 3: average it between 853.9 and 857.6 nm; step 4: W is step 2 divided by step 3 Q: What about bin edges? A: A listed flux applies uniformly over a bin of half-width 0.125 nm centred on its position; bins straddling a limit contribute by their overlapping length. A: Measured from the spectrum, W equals 1.05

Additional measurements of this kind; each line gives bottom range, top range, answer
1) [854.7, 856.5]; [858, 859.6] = 1.05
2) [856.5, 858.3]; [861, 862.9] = 1.02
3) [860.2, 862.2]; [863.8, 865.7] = 1.05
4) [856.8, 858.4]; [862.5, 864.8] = 1.07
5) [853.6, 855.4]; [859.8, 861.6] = 1.03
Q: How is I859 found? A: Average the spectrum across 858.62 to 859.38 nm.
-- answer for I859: 33.9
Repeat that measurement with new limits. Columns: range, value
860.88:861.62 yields 31.5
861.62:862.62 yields 34.2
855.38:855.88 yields 32.5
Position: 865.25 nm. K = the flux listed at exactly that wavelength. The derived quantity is 34.93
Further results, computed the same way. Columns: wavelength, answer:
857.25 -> 32.36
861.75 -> 32.54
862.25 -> 35.09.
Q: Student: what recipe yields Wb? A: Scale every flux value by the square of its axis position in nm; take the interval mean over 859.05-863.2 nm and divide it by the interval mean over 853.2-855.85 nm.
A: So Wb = 1.06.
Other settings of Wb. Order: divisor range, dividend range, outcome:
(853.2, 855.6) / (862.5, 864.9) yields 1.09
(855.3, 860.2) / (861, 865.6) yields 1.02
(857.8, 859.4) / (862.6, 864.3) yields 1.05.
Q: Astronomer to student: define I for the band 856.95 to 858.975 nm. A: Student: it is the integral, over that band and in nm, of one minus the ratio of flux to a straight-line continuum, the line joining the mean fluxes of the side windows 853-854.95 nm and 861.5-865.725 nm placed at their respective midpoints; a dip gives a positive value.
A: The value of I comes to 0.00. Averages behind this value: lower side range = 33.1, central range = 33.7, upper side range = 34.6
